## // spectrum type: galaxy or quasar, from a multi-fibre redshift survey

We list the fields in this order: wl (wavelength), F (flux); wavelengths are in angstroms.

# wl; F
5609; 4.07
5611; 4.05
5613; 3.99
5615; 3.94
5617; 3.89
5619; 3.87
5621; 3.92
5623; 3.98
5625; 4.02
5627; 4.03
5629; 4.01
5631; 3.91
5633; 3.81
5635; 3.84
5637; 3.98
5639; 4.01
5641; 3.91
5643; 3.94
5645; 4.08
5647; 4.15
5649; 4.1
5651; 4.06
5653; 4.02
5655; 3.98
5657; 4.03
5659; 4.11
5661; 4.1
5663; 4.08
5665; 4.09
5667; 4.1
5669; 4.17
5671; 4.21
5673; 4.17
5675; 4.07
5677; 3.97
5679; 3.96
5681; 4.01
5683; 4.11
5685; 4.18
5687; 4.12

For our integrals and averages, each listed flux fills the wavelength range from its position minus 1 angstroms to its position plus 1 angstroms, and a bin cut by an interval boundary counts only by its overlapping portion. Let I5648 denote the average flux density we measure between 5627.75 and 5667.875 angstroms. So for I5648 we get 4.02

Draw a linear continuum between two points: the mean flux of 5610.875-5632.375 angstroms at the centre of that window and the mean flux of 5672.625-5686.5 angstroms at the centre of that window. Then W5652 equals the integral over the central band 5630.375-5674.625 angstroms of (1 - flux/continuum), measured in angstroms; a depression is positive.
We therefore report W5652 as -0.3 angstroms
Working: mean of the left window 3.96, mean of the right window 4.06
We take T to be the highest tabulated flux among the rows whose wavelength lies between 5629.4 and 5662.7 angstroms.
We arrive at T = 4.15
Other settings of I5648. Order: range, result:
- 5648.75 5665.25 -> 4.06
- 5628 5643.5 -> 3.93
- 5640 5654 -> 4.04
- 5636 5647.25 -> 4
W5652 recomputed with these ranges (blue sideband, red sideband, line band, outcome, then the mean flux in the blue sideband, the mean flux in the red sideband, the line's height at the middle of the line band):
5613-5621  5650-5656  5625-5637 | 0.1 angstroms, 3.91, 4.02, 3.96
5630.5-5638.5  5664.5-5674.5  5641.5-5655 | -0.2 angstroms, 3.89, 4.15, 3.99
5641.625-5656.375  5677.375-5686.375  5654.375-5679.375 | -0.2 angstroms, 4.04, 4.06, 4.05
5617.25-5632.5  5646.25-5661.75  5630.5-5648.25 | 0.2 angstroms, 3.95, 4.07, 4.01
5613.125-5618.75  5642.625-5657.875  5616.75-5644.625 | 0.2 angstroms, 3.92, 4.05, 3.98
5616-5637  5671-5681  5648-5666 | -0.2 angstroms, 3.93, 4.06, 4.01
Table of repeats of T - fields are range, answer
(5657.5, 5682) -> 4.21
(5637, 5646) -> 4.08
